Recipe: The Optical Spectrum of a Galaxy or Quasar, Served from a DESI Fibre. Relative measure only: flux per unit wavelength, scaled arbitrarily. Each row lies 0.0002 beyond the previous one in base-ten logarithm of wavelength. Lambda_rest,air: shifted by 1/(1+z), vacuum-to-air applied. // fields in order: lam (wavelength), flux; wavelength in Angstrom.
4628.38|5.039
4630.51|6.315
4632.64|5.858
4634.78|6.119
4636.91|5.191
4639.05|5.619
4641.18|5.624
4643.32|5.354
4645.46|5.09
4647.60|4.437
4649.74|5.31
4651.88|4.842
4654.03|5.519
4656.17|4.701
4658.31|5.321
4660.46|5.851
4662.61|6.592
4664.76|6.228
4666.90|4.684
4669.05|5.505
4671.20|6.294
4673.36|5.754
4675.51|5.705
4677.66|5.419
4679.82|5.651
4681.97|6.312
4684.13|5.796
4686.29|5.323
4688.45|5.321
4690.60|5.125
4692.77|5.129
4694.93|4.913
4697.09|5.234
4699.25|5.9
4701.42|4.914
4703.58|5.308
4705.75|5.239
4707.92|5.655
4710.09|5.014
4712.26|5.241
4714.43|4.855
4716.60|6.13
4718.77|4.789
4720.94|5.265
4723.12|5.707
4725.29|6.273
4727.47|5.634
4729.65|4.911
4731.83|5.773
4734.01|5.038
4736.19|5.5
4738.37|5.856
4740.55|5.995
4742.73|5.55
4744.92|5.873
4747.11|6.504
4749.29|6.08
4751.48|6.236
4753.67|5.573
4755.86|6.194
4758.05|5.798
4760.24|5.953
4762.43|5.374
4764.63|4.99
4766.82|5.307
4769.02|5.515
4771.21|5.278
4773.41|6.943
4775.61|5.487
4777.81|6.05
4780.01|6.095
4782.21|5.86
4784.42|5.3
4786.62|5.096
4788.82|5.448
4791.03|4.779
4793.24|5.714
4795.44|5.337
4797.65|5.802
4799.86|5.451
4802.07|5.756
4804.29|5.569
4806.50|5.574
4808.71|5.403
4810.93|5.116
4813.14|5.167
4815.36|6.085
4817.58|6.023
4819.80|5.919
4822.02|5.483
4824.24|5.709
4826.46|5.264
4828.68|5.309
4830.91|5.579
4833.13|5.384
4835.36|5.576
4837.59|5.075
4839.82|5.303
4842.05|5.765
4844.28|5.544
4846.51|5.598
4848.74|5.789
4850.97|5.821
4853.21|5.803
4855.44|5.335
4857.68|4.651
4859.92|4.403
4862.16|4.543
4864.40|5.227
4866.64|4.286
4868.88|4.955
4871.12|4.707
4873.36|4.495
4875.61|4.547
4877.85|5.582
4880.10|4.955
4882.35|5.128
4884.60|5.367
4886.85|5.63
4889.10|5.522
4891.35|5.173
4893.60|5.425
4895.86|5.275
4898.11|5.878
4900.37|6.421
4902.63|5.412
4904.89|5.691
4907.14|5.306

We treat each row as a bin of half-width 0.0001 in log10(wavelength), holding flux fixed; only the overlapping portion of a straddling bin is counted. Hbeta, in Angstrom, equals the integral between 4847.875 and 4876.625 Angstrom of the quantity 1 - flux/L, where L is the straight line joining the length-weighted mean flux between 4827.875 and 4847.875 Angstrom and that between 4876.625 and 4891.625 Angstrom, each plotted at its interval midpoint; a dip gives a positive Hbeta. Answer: 2.3 Angstrom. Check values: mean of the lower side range 5.46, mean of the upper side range 5.34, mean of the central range 4.96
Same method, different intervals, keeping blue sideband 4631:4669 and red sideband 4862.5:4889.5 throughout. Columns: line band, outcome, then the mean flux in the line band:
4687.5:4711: 0.4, 5.25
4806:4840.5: -2.6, 5.5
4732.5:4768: -3.3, 5.74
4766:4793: -2.1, 5.6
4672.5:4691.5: -0.8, 5.61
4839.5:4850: -1.2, 5.63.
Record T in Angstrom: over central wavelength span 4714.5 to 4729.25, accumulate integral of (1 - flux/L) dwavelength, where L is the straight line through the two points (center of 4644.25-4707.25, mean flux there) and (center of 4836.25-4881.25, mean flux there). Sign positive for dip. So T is -0.5 Angstrom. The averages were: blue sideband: 5.43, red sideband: 5.12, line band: 5.55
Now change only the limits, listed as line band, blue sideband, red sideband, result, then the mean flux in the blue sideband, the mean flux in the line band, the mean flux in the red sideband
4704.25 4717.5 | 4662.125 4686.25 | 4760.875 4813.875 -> 0.8 Angstrom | 5.77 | 5.34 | 5.52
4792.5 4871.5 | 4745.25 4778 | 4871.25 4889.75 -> 0.2 Angstrom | 5.81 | 5.39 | 5.12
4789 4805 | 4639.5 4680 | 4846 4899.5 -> -0.6 Angstrom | 5.47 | 5.48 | 5.17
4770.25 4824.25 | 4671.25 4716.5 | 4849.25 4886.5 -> -4.5 Angstrom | 5.43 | 5.62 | 5.01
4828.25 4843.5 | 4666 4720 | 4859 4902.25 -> -0.7 Angstrom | 5.41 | 5.43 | 5.14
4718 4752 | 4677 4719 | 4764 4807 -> -1.4 Angstrom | 5.37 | 5.69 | 5.57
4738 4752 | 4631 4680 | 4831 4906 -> -1.5 Angstrom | 5.51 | 6.01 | 5.28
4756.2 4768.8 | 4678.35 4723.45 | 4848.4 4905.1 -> -0.5 Angstrom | 5.37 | 5.53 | 5.22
